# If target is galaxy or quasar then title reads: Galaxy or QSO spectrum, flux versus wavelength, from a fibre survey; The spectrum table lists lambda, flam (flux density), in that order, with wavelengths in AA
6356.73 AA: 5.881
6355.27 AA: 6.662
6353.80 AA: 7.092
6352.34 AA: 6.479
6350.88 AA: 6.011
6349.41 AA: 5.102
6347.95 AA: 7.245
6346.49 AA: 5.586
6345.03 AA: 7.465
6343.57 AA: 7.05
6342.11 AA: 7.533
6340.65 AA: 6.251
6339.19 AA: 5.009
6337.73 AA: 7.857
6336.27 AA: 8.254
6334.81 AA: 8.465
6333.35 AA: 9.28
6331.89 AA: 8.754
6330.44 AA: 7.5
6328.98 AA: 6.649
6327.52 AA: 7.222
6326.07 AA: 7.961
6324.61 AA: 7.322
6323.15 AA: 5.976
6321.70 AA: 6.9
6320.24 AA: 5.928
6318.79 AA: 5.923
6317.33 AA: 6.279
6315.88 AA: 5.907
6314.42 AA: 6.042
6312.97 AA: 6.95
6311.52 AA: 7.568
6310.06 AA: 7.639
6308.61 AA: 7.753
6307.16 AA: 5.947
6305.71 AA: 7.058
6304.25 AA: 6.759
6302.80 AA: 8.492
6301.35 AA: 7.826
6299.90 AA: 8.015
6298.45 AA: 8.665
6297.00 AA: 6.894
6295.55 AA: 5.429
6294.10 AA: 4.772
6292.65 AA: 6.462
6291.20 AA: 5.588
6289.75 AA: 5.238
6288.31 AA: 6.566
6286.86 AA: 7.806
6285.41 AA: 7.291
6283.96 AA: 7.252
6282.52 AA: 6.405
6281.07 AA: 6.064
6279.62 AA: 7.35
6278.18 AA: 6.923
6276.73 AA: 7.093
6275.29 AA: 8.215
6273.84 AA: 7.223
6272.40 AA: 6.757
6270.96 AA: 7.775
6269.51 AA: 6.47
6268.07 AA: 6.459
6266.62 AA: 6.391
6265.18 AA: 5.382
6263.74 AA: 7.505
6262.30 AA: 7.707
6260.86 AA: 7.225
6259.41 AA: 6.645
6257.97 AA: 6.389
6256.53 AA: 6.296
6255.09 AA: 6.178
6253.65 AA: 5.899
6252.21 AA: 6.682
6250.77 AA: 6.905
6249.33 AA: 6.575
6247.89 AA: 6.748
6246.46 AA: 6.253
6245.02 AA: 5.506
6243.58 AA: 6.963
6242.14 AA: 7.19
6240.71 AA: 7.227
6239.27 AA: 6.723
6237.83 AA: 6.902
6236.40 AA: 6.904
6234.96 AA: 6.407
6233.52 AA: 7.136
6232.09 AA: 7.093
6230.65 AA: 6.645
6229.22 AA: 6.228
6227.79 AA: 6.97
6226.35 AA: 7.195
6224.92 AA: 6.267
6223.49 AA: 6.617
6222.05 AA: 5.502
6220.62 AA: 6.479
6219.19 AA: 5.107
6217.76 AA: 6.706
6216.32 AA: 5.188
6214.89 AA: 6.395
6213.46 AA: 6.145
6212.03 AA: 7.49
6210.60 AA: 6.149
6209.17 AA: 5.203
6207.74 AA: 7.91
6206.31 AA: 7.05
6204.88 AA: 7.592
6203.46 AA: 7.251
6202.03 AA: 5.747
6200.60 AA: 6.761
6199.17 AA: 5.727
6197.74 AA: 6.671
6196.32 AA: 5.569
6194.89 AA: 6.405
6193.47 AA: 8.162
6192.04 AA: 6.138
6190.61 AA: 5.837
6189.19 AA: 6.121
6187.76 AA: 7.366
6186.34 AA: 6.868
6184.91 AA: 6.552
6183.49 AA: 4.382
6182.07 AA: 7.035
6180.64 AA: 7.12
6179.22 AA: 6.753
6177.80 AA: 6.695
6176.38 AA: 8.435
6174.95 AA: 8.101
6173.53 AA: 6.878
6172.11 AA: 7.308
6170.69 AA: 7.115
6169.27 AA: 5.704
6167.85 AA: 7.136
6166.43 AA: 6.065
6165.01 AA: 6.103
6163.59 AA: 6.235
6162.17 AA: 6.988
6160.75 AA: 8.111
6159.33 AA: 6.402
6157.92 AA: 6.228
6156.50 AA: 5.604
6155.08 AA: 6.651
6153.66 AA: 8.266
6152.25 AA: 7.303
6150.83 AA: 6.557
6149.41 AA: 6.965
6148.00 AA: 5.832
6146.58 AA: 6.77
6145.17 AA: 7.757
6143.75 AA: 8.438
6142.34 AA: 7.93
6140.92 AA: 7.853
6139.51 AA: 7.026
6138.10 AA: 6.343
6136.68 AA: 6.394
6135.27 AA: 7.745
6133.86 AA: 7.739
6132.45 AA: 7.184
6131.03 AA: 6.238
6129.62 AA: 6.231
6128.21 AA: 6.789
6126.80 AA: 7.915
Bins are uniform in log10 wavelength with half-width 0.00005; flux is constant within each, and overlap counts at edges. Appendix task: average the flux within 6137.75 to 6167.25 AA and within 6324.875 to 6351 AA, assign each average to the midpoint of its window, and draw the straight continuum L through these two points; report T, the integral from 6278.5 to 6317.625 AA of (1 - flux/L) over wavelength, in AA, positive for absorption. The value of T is 1.8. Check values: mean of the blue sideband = 6.93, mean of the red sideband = 7.21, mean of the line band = 6.82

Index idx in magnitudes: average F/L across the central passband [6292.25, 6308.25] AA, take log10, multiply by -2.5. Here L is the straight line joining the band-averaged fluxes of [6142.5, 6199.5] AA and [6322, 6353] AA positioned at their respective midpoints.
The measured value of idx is 0.01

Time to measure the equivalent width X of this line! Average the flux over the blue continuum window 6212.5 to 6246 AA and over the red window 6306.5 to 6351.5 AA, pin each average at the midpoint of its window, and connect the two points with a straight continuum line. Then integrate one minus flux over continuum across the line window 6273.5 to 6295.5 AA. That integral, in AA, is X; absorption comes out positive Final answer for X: 0.4 AA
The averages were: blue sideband 6.5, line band 6.63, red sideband 6.95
